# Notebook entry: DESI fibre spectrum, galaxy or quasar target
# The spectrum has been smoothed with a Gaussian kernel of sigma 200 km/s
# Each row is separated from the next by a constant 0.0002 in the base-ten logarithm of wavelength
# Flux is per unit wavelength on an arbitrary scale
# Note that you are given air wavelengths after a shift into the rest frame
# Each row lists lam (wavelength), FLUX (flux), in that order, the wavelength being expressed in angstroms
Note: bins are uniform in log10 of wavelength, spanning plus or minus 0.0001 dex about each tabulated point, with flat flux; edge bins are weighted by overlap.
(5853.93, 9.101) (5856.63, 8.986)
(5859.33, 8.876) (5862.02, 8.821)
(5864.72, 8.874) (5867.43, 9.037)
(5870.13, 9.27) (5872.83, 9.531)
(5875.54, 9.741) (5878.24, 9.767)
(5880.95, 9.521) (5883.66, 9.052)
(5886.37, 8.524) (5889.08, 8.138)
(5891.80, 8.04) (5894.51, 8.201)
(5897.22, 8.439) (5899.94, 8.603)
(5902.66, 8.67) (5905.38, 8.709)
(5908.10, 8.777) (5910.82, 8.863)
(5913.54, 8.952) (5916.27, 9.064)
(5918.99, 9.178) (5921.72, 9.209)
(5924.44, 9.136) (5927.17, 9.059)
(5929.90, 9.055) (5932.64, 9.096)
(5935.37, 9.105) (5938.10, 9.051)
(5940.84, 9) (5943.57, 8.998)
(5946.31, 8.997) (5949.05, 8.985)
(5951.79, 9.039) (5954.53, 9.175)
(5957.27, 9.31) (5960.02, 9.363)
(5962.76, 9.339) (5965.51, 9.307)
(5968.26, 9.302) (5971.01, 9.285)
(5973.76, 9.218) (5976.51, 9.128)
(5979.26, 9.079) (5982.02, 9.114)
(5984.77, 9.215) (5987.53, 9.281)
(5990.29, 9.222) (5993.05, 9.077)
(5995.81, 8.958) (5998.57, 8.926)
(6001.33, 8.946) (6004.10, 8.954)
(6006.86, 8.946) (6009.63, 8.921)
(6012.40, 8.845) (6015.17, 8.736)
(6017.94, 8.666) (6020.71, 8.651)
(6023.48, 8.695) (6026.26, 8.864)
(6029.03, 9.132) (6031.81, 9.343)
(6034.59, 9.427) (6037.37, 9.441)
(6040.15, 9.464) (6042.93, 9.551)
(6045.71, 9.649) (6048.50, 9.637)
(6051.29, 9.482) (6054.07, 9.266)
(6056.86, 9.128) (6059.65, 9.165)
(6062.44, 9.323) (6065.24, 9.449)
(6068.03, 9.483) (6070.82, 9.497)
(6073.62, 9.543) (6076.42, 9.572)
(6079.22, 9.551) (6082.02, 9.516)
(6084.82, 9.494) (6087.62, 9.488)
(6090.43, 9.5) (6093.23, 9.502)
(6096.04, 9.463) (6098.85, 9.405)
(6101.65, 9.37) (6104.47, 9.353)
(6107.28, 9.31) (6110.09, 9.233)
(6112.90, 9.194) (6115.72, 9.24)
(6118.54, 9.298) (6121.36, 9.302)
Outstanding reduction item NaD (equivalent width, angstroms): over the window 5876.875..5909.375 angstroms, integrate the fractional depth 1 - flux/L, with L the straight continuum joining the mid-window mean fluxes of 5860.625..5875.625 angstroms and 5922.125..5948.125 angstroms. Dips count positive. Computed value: 1.5 angstroms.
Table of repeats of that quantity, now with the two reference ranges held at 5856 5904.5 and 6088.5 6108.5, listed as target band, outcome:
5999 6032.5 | 1.21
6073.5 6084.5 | -0.20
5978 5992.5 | -0.05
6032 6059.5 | -0.42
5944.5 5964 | -0.21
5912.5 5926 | -0.19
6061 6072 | -0.11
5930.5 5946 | -0.03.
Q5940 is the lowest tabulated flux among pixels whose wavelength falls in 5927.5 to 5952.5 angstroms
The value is 8.985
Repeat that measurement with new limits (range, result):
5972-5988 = 9.079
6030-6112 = 9.128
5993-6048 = 8.651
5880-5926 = 8.04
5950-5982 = 9.039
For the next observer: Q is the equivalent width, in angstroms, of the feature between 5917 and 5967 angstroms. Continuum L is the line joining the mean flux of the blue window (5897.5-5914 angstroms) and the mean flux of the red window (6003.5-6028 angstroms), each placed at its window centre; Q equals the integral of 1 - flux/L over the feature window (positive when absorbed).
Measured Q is -2.15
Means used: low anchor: 8.73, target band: 9.13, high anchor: 8.81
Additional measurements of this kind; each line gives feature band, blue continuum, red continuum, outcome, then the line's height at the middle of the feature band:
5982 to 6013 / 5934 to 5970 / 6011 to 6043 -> 0.2 angstroms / 9.09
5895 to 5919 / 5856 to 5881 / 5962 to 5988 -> 1.2 angstroms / 9.23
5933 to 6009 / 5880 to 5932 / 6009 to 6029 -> -2.8 angstroms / 8.79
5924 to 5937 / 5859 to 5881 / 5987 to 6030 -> 0.0 angstroms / 9.12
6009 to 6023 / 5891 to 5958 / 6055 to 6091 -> 0.7 angstroms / 9.23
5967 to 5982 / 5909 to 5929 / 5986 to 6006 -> -0.2 angstroms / 9.05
